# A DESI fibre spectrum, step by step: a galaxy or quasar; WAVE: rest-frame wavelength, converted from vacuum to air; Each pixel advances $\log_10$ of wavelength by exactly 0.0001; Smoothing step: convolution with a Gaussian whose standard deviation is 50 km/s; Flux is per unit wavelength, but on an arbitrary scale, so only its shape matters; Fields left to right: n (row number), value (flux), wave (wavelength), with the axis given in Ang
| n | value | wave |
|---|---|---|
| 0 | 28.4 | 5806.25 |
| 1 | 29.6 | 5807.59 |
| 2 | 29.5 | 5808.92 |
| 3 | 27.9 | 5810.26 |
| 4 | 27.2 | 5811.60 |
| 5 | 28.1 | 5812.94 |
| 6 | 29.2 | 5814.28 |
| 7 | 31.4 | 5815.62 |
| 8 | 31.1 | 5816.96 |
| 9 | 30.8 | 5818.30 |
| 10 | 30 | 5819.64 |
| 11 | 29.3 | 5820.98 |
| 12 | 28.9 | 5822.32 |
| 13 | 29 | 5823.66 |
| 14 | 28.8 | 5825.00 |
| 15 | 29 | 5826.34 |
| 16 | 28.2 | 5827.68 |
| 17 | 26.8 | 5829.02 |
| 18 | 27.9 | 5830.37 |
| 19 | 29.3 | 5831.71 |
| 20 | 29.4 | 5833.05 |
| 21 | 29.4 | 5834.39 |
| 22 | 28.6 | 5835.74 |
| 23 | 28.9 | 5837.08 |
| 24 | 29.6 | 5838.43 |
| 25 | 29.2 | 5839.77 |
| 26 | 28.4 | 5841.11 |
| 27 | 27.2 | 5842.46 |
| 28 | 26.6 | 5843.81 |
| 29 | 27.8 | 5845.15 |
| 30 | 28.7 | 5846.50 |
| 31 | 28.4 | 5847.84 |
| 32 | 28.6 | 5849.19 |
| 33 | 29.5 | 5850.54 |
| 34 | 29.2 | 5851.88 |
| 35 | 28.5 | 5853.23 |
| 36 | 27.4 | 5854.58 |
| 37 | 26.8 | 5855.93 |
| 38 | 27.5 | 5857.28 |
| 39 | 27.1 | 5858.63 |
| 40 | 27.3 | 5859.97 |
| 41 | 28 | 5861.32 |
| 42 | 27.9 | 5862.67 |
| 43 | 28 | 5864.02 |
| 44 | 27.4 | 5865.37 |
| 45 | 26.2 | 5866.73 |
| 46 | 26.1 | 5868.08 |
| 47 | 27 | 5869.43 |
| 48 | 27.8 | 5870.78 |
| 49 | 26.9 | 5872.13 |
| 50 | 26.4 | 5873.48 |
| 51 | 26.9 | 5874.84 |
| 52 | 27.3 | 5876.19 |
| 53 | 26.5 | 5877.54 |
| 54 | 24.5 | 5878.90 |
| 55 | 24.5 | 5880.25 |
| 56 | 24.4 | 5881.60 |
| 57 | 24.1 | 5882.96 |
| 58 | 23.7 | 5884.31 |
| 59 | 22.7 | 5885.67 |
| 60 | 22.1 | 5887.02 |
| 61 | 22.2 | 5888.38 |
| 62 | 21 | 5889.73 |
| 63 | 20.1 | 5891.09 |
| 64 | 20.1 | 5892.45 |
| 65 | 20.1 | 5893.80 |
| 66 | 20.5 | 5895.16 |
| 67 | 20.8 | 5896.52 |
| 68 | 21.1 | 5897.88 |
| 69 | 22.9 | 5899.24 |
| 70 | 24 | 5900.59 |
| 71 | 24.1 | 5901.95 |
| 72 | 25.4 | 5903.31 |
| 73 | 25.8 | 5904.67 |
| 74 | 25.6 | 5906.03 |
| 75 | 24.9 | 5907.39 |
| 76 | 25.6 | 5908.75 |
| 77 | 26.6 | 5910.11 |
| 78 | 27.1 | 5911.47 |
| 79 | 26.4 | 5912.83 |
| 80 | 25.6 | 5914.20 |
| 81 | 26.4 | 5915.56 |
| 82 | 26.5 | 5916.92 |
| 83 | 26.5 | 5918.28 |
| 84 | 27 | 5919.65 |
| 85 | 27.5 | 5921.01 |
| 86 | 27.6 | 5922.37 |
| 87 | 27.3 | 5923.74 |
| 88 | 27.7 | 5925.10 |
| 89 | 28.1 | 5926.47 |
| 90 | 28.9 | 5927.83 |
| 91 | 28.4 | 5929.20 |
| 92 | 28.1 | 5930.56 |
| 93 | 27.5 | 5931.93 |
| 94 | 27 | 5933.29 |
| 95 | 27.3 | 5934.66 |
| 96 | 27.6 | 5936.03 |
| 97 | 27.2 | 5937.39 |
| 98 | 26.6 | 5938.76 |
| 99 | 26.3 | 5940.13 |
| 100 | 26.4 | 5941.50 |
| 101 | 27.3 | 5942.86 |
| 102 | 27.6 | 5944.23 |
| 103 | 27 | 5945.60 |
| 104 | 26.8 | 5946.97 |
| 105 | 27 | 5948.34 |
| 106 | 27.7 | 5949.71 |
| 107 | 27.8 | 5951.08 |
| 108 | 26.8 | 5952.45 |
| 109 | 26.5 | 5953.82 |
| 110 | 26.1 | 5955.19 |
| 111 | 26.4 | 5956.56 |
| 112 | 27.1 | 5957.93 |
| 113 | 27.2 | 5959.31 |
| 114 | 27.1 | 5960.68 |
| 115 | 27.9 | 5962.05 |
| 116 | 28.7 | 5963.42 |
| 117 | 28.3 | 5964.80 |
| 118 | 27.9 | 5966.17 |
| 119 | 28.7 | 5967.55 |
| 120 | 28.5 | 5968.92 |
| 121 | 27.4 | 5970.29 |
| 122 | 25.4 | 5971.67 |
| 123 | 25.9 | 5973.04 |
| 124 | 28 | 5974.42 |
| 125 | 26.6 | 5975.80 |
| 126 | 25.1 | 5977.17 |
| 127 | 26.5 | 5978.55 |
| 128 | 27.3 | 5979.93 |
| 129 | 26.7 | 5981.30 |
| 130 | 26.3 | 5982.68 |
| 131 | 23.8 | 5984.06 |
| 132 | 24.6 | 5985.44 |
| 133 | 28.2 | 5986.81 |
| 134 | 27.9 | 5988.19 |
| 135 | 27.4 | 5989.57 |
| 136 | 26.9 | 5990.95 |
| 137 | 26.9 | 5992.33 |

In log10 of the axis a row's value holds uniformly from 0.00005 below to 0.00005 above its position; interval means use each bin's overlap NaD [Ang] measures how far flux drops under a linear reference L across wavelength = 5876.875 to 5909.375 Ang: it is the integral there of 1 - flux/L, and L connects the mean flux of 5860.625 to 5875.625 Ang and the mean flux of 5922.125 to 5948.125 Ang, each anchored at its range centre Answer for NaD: 4.8 Ang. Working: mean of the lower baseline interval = 27.1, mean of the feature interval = 23.2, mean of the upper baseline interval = 27.4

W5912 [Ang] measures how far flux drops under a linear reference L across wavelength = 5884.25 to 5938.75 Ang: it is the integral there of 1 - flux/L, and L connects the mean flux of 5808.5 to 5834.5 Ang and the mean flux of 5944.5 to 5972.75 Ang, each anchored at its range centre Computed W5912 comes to 5.3 Ang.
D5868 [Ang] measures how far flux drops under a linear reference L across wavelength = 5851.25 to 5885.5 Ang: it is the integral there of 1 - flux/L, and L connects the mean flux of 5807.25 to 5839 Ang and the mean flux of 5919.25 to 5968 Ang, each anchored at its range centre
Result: 2.19 Ang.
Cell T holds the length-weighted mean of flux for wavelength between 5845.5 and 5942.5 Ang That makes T 26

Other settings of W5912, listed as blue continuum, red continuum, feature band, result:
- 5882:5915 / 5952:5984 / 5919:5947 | -2.4 Ang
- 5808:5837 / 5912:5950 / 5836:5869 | 0.7 Ang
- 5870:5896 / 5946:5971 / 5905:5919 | -0.5 Ang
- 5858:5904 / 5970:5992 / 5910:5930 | -1.5 Ang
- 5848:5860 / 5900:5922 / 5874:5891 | 1.9 Ang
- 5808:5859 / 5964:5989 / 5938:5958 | 0.2 Ang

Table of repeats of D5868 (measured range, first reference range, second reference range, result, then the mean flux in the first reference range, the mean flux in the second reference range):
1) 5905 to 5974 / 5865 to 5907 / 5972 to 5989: -4.60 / 24.1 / 26.4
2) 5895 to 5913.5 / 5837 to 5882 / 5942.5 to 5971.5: 1.99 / 27.4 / 27.4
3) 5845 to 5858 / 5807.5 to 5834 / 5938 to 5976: 0.18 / 29.1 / 27.2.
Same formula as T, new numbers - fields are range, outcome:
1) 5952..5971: 27.5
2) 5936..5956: 27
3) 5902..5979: 27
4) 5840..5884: 27.1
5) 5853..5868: 27.4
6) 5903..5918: 26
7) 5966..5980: 27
